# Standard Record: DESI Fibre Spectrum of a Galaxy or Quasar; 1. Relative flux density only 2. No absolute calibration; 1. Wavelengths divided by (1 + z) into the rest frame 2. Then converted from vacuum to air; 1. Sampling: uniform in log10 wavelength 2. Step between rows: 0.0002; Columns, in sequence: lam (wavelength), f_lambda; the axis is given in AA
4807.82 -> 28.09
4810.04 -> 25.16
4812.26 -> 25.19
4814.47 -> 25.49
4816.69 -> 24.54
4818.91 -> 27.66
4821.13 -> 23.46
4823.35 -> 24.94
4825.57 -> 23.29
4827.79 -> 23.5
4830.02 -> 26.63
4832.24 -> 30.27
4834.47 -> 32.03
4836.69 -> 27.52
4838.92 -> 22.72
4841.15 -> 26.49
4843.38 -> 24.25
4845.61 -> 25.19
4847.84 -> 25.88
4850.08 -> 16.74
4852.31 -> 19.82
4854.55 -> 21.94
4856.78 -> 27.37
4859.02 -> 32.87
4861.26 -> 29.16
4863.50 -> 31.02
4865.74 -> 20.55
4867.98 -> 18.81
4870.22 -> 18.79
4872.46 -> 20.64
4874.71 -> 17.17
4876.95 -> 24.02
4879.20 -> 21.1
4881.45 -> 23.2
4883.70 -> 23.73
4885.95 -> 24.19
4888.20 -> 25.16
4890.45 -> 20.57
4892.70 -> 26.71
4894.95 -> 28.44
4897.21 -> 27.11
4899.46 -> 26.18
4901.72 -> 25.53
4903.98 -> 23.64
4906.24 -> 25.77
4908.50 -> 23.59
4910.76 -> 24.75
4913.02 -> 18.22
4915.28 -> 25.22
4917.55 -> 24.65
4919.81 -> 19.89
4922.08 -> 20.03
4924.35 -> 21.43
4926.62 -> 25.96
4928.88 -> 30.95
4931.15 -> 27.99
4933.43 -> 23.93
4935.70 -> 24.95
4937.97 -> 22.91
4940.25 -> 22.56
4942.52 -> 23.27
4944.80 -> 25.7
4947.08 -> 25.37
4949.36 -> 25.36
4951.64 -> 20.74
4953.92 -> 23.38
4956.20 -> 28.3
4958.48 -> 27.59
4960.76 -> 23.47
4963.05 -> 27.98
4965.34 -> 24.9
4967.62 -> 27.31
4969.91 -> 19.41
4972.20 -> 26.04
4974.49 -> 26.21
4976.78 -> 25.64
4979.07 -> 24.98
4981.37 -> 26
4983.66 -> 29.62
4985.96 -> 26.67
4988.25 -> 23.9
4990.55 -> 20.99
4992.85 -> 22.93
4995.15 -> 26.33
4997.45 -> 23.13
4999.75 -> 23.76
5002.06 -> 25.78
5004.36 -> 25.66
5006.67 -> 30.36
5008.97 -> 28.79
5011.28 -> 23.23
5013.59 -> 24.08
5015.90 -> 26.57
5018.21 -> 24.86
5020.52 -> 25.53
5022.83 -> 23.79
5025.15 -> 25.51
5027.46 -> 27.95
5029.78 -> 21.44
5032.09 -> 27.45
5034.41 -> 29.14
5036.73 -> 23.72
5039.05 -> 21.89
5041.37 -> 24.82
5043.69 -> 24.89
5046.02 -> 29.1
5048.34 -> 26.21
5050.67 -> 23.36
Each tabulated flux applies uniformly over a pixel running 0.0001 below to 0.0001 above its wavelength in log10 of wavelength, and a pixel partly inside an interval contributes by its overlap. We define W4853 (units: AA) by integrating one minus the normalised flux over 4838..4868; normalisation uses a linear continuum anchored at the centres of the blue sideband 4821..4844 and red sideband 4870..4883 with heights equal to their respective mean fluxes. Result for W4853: -1.3 AA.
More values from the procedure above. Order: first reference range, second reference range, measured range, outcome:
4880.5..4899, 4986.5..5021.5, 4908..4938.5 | 1.32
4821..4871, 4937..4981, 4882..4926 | 1.69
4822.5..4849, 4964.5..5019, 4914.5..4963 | 1.94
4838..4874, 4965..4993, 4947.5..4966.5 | -0.30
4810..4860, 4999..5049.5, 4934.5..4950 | 0.76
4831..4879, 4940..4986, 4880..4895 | 0.26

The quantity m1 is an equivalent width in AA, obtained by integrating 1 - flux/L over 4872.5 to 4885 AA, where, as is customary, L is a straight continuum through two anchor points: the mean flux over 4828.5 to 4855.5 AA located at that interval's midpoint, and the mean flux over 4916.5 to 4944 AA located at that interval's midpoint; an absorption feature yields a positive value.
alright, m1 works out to 1.4 AA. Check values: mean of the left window 24.9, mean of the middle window 21.8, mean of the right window 24.1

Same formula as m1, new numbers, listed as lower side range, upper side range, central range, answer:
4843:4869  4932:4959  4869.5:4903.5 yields 1.3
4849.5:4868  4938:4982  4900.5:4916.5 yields 0.7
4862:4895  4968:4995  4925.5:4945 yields -1.1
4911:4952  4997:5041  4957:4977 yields -0.7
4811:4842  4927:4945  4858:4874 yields 0.9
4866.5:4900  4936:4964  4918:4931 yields 0.0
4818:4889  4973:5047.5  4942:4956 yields 0.4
